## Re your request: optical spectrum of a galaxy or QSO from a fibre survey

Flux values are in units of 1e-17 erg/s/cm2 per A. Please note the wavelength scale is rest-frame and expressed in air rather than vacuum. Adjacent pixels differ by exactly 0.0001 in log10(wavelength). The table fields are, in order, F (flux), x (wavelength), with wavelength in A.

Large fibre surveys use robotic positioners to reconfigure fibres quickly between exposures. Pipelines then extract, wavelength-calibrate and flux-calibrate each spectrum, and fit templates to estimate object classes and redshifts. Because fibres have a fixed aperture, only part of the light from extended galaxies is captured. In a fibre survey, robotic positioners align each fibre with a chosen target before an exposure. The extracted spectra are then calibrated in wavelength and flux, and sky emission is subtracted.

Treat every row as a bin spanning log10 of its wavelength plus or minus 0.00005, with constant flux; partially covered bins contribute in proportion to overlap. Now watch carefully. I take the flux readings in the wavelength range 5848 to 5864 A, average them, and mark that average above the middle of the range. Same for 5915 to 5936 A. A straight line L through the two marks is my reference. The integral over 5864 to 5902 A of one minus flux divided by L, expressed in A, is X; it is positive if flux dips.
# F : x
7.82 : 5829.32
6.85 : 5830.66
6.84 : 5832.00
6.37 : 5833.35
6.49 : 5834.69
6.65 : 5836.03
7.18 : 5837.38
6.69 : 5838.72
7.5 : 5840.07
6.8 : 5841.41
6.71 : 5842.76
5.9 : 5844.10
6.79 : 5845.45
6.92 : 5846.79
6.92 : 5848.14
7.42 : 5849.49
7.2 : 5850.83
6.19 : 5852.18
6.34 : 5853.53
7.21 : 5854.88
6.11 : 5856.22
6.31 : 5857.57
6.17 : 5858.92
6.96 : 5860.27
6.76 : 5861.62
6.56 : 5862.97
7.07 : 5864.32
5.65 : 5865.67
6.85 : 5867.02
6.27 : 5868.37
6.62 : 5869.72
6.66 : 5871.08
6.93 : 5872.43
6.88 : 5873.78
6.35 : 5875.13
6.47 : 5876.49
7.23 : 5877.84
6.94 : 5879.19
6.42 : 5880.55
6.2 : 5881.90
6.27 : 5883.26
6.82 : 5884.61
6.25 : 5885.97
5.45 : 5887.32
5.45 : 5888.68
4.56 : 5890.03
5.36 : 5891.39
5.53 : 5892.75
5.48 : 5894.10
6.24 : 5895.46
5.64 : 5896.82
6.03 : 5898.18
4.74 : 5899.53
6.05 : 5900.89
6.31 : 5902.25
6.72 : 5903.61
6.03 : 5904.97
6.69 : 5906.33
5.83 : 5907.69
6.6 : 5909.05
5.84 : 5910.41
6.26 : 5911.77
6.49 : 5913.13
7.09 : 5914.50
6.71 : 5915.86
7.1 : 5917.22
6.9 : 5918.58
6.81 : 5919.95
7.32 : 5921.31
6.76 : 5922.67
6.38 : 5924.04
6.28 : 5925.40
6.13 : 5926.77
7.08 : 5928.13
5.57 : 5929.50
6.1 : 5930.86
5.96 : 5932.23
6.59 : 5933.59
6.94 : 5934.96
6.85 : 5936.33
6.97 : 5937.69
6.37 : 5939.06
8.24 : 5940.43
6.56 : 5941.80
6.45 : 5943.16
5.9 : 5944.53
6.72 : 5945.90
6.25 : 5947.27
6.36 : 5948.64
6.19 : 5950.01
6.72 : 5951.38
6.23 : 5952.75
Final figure 2.8 A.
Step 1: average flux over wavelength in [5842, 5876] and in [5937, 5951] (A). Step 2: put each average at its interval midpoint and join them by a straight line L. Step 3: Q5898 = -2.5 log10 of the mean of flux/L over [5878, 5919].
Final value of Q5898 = 0.08 mag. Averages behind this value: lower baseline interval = 6.63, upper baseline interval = 6.61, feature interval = 6.14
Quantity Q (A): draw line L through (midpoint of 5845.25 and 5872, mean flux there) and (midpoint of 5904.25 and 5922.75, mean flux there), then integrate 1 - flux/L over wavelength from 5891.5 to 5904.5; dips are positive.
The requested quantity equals 1.5 A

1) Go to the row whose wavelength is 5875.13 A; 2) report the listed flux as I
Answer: 6.35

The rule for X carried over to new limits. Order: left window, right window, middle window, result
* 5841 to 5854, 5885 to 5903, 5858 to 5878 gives -1.17 A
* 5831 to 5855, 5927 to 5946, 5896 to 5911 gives 1.36 A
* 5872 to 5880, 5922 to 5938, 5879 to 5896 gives 2.10 A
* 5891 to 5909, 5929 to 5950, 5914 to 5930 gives -1.10 A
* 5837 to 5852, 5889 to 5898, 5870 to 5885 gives -1.76 A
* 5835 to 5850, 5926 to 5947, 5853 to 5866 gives 0.49 A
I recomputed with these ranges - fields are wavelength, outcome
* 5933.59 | 6.59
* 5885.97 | 6.25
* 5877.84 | 7.23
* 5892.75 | 5.53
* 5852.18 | 6.19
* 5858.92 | 6.17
